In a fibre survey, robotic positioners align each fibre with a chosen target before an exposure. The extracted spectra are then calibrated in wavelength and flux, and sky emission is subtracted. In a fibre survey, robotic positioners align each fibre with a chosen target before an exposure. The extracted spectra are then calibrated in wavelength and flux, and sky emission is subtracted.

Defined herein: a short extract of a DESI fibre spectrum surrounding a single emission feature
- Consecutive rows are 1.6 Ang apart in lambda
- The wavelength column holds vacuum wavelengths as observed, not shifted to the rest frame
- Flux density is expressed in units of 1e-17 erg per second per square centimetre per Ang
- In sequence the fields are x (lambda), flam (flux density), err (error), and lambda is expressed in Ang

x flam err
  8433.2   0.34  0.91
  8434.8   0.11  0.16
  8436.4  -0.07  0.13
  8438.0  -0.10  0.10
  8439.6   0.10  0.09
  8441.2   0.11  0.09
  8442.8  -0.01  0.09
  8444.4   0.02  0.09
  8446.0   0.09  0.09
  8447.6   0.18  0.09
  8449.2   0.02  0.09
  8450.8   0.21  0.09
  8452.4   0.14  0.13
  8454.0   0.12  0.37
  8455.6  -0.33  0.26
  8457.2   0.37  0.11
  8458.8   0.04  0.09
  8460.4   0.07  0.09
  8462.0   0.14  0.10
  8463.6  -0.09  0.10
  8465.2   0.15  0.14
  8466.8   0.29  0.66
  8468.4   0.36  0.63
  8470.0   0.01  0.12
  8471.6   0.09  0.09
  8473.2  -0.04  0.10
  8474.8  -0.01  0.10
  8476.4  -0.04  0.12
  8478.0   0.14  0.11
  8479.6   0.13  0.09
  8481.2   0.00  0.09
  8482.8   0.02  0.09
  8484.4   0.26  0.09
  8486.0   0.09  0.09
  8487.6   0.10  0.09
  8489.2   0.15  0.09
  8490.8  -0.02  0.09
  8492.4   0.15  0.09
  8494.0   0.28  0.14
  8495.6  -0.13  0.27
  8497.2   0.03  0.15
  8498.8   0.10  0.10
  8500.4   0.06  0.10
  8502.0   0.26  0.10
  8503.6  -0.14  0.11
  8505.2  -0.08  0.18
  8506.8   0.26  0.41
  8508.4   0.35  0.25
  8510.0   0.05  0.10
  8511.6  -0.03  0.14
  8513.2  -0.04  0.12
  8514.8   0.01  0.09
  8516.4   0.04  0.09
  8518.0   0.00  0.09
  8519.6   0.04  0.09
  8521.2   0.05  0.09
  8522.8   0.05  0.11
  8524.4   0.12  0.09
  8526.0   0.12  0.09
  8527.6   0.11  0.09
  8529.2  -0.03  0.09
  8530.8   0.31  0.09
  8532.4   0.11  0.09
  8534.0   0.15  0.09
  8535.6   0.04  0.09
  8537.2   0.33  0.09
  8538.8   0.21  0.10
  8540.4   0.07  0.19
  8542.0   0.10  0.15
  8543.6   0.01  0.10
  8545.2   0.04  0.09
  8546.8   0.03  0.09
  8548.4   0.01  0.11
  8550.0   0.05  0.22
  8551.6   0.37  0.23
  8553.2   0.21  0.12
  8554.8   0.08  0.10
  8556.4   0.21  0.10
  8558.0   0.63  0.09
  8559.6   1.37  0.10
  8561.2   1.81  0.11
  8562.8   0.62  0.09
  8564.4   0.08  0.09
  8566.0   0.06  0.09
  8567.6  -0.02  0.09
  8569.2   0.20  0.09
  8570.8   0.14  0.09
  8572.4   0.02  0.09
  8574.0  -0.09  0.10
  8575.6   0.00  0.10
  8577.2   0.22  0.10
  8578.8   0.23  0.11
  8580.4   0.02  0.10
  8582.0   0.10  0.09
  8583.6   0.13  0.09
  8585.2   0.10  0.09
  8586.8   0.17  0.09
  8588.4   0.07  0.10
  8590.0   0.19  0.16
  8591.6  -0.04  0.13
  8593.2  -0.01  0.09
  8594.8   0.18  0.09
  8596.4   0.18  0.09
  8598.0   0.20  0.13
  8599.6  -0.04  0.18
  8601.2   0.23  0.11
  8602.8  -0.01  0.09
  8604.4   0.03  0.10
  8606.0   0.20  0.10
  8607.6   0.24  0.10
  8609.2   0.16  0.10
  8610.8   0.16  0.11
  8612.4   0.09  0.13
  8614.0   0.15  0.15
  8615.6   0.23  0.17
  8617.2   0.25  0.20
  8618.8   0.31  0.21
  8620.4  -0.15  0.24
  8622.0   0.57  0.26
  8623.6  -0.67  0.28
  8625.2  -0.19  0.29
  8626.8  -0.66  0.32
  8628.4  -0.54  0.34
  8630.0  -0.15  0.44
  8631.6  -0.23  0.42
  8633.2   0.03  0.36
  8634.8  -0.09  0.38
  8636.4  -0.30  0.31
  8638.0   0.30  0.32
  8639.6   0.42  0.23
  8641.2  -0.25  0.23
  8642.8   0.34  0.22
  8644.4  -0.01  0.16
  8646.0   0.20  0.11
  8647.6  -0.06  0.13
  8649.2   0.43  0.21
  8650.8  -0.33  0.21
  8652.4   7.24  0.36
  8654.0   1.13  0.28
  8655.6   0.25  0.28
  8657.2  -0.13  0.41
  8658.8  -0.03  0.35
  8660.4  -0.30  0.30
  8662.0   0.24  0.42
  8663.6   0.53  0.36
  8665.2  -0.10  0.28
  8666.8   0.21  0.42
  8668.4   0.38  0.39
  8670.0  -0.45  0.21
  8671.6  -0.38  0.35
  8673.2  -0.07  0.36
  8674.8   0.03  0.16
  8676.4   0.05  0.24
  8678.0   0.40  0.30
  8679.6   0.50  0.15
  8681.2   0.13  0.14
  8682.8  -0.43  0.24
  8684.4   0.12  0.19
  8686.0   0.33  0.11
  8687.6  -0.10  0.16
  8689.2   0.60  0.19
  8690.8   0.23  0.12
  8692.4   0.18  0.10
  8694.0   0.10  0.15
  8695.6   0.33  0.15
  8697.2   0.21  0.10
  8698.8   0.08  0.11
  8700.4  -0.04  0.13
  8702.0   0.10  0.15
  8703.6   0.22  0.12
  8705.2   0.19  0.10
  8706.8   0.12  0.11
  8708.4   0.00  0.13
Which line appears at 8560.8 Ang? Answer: H-beta 4861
